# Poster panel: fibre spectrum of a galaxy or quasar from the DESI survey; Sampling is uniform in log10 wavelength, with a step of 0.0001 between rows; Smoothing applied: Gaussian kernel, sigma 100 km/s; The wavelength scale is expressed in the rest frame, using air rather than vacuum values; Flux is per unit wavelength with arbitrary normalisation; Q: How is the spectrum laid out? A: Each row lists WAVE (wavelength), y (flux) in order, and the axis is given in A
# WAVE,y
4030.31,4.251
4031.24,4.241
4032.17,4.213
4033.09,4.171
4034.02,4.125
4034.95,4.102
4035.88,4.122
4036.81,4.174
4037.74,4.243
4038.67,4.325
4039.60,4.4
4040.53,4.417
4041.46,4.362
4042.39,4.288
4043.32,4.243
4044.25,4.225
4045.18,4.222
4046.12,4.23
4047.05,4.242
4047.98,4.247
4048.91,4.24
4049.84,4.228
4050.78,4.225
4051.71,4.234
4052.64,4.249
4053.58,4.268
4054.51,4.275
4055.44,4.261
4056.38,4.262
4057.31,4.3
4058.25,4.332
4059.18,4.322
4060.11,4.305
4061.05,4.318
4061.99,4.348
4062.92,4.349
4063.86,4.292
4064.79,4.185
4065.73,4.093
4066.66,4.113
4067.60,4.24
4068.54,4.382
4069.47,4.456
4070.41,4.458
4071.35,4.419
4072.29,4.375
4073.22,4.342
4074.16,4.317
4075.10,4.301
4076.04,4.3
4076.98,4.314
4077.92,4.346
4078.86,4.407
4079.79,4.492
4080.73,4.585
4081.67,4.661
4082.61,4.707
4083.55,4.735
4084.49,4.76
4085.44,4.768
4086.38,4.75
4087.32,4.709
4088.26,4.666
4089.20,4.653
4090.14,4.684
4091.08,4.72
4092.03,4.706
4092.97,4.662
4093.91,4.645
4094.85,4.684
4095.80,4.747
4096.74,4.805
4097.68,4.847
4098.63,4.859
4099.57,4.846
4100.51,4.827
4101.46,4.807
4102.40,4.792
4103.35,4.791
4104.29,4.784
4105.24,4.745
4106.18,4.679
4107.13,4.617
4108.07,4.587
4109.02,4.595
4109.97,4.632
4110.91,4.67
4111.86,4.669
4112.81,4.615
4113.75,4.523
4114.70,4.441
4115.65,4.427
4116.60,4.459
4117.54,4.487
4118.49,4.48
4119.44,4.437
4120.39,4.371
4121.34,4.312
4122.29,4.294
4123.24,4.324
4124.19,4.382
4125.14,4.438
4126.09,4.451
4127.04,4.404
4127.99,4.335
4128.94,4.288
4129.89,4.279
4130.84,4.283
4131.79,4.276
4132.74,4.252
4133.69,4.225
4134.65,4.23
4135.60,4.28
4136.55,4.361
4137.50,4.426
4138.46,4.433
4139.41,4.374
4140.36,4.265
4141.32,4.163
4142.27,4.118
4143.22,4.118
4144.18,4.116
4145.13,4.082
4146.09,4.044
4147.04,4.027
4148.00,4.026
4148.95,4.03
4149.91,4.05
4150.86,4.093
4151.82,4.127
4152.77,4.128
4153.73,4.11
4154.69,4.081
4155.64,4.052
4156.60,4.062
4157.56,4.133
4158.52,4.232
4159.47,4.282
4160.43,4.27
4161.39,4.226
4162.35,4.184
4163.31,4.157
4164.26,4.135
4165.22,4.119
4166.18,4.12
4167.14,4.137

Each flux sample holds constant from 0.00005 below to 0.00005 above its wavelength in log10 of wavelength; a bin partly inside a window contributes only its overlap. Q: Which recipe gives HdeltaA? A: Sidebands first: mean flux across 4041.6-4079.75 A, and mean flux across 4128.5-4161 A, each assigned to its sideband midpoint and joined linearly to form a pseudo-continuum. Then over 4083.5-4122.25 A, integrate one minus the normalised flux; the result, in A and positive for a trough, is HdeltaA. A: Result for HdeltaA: -3.8 A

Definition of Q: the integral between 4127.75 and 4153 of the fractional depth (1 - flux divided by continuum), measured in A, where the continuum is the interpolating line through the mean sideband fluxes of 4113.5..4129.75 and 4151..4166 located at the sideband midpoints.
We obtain 0.4 A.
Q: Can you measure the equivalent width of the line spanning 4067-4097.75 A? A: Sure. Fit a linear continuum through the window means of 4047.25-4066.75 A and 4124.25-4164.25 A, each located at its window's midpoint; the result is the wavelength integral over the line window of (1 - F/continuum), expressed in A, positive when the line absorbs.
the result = -2.3 A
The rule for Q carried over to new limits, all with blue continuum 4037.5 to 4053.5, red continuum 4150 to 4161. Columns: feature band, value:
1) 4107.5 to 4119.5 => -1.0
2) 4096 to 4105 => -1.3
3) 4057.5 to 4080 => -0.4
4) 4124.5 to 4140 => -0.6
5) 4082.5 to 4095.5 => -1.5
